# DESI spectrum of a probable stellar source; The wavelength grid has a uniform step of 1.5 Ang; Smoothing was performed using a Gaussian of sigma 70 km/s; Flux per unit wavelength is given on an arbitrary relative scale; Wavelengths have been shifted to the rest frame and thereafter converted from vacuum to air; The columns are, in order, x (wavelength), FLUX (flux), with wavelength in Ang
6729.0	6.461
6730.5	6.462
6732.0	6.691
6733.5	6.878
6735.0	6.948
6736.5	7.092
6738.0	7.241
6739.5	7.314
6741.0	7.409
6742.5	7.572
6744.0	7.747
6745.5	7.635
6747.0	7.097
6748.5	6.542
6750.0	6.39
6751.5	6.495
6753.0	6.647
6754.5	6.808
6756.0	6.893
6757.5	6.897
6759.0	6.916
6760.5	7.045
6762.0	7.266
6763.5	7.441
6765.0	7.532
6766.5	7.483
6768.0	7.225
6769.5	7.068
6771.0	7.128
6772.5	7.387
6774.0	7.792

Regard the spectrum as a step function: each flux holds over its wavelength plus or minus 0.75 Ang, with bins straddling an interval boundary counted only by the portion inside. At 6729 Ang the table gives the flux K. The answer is 6.461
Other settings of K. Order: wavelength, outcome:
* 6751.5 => 6.495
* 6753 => 6.647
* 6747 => 7.097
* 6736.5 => 7.092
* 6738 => 7.241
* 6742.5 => 7.572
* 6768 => 7.225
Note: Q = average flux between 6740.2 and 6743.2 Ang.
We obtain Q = 7.49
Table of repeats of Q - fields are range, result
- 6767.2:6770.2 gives 7.15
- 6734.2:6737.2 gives 7.02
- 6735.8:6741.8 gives 7.27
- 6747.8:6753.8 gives 6.52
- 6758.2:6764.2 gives 7.16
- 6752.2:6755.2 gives 6.72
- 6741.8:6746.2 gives 7.65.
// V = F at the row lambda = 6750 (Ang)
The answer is 6.39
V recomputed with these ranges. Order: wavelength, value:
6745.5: 7.635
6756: 6.893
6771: 7.128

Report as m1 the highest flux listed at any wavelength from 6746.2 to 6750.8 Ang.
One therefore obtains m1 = 7.097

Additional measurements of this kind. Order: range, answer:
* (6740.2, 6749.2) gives 7.747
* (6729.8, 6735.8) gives 6.948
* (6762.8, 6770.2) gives 7.532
